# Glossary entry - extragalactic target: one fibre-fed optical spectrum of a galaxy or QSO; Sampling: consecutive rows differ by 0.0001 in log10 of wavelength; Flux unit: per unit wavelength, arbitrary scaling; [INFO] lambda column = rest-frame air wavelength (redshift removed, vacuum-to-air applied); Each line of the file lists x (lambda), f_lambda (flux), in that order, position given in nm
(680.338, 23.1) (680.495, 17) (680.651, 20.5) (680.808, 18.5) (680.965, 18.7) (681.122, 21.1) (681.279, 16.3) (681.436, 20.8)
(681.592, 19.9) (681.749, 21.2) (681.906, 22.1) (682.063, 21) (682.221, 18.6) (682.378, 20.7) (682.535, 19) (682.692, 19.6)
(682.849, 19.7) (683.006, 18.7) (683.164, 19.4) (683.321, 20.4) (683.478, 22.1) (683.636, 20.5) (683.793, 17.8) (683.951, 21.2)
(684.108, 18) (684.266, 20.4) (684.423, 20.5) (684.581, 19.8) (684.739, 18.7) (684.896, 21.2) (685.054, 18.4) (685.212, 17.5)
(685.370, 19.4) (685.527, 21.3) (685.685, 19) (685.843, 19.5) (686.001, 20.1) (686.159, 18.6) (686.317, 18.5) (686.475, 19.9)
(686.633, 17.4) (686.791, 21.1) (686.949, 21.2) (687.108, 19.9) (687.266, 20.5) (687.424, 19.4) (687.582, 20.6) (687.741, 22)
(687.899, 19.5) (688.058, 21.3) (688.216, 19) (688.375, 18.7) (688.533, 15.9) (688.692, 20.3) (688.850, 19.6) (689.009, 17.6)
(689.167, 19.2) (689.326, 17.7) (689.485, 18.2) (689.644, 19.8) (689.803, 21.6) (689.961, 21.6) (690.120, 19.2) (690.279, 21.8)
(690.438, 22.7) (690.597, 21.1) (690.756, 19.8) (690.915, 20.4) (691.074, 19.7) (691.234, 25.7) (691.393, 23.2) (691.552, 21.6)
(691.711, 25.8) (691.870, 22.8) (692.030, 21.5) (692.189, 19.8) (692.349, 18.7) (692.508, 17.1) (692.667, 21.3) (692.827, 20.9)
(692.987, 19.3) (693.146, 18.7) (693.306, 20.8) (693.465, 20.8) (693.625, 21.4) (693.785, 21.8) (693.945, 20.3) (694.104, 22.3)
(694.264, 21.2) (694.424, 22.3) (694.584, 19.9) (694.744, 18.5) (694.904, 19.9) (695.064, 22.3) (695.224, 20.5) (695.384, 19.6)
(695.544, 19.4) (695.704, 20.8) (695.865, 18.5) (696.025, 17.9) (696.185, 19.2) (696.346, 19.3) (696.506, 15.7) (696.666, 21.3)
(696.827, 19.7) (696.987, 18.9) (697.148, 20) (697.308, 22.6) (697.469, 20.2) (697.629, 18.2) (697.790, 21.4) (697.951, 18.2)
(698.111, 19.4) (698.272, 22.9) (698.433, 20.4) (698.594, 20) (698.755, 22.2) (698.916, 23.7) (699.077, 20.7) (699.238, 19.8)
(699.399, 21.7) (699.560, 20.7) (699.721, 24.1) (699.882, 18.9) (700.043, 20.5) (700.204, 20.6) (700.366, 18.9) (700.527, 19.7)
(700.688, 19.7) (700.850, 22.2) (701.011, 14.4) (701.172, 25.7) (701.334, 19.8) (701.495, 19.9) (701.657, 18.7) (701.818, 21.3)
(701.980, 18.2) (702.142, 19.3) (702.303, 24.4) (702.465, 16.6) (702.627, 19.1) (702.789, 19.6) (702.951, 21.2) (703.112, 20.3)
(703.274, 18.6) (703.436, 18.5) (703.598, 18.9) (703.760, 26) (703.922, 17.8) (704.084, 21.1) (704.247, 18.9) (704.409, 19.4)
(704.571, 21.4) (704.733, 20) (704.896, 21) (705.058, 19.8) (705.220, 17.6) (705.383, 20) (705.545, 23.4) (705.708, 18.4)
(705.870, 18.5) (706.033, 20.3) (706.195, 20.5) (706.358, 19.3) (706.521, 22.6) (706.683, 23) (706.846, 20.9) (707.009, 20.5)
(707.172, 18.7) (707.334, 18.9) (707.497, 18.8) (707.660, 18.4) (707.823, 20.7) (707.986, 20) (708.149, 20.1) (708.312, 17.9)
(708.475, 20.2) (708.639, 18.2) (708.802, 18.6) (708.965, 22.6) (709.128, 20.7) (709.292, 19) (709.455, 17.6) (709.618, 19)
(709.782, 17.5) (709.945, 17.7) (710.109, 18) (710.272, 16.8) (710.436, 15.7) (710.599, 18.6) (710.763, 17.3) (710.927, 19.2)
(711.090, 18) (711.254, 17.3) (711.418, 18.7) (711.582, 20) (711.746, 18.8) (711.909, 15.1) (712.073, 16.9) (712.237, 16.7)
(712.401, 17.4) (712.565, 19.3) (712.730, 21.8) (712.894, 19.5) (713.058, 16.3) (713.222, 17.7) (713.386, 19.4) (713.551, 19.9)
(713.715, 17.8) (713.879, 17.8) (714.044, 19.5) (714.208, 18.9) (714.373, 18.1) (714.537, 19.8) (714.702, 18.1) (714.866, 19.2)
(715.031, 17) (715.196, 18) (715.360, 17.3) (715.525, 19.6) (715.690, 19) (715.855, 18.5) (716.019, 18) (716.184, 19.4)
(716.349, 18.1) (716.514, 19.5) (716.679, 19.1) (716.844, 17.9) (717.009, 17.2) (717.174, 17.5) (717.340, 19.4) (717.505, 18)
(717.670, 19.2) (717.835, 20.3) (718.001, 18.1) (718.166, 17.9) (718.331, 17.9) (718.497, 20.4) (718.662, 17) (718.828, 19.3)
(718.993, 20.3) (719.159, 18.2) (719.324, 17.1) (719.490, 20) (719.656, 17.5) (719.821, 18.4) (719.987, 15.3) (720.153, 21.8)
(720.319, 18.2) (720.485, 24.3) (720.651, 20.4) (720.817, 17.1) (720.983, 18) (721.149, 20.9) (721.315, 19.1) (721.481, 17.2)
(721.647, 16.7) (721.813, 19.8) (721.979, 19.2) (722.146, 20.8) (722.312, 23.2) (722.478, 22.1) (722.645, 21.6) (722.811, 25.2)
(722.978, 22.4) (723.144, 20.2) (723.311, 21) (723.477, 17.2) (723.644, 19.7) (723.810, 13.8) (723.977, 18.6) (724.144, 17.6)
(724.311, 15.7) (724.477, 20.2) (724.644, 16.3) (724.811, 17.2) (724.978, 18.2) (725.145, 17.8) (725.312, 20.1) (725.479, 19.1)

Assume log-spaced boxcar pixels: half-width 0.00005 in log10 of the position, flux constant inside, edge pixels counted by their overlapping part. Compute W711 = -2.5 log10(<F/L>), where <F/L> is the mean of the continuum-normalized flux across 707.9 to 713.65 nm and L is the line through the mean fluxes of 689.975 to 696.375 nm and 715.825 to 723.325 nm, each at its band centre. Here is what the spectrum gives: 0.07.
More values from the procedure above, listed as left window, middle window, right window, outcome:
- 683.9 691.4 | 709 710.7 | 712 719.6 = 0.04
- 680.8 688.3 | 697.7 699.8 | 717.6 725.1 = -0.09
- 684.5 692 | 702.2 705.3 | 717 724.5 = -0.02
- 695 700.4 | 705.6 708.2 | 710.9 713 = -0.06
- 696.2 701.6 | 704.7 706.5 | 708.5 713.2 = -0.04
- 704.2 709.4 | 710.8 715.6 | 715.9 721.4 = 0.06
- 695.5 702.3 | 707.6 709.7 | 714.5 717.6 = -0.02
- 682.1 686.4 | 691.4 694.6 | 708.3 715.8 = -0.10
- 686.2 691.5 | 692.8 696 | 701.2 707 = -0.01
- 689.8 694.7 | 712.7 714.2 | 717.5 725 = 0.05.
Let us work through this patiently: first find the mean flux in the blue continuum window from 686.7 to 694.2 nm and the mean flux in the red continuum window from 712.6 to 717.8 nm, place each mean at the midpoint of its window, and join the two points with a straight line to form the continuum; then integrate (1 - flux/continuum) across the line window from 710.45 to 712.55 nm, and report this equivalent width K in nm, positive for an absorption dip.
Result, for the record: 0.12 nm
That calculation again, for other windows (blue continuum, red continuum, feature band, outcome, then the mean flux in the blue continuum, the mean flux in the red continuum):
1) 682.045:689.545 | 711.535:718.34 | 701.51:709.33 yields -0.48 nm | 19.5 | 18.4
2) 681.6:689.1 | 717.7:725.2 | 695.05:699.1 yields -0.12 nm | 19.7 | 19.1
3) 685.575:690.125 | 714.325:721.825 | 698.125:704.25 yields -0.39 nm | 19.6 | 18.7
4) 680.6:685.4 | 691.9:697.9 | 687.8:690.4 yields 0.05 nm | 19.7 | 20.1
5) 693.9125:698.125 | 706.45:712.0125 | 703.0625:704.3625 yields -0.04 nm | 19.9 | 19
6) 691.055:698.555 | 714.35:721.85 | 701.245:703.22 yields 0.00 nm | 20.5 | 18.7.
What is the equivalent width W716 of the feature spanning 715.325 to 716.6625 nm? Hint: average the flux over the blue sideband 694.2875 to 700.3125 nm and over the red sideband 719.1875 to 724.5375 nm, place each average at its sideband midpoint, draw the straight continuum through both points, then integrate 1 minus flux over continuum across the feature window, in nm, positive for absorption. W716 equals 0.06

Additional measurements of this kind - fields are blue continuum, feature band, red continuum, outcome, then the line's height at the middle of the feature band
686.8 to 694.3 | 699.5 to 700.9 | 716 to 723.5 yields -0.031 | 20.1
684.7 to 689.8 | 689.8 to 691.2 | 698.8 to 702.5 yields -0.092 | 19.7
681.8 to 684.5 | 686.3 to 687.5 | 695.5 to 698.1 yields 0.003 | 19.8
